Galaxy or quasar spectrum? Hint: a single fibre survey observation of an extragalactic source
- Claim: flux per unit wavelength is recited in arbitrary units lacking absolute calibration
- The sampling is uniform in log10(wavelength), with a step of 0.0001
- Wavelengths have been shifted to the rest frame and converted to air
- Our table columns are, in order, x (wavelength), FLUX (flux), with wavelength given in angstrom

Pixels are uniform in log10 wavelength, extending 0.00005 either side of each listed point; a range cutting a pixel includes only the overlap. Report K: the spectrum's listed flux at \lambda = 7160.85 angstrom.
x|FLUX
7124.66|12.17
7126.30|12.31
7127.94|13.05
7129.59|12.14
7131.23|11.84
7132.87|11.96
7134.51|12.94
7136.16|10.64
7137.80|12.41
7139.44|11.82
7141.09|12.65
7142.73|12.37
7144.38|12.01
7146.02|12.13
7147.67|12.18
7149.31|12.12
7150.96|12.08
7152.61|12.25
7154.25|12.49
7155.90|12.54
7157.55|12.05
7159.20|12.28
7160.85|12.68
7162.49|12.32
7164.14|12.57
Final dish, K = 12.68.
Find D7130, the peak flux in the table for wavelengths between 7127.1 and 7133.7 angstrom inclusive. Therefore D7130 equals 13.05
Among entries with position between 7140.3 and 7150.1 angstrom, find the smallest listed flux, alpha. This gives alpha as 12.01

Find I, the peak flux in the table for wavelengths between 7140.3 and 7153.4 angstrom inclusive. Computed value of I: 12.65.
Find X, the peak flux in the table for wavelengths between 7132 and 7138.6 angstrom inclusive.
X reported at 12.94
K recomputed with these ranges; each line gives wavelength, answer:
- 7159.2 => 12.28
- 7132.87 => 11.96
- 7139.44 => 11.82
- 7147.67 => 12.18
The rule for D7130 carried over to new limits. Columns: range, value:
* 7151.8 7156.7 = 12.54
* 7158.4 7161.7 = 12.68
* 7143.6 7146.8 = 12.13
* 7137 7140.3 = 12.41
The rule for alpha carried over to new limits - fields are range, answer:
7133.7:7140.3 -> 10.64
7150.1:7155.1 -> 12.08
